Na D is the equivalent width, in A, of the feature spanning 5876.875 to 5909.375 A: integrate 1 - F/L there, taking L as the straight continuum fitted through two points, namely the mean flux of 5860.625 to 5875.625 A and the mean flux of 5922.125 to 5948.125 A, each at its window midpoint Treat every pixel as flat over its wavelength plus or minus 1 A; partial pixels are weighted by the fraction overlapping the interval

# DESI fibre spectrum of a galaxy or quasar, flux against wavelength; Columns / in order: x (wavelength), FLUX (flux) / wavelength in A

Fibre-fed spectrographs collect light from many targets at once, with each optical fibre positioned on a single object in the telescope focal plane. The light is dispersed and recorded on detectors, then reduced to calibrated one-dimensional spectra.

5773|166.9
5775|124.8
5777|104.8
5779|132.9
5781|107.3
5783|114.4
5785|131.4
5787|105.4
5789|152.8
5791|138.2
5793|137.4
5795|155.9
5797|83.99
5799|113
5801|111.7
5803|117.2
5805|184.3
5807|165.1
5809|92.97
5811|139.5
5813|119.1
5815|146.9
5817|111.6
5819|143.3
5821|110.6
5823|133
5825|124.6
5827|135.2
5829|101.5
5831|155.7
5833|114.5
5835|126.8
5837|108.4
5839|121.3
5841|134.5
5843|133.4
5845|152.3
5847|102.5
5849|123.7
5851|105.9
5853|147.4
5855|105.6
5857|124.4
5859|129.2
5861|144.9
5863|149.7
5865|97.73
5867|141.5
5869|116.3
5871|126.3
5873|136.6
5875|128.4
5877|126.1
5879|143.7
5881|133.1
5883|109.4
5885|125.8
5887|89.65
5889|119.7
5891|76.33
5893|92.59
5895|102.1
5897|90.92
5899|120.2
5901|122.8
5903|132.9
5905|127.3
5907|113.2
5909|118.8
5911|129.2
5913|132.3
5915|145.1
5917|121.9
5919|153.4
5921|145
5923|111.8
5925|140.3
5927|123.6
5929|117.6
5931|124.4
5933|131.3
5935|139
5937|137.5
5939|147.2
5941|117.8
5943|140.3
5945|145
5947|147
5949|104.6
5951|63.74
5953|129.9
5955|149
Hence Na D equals 4.2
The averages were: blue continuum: 130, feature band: 114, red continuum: 132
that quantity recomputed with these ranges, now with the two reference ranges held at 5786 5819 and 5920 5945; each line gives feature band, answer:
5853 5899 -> 4.1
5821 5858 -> 1.7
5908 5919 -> 0.0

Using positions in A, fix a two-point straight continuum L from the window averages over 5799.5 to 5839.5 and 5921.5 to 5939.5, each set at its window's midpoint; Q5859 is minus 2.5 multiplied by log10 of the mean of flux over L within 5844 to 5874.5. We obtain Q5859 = 0.02 mag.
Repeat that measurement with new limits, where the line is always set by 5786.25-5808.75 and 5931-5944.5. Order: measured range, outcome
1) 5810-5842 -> 0.05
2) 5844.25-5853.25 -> 0.08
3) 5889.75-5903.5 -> 0.27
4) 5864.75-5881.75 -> 0.04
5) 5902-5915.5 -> 0.06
